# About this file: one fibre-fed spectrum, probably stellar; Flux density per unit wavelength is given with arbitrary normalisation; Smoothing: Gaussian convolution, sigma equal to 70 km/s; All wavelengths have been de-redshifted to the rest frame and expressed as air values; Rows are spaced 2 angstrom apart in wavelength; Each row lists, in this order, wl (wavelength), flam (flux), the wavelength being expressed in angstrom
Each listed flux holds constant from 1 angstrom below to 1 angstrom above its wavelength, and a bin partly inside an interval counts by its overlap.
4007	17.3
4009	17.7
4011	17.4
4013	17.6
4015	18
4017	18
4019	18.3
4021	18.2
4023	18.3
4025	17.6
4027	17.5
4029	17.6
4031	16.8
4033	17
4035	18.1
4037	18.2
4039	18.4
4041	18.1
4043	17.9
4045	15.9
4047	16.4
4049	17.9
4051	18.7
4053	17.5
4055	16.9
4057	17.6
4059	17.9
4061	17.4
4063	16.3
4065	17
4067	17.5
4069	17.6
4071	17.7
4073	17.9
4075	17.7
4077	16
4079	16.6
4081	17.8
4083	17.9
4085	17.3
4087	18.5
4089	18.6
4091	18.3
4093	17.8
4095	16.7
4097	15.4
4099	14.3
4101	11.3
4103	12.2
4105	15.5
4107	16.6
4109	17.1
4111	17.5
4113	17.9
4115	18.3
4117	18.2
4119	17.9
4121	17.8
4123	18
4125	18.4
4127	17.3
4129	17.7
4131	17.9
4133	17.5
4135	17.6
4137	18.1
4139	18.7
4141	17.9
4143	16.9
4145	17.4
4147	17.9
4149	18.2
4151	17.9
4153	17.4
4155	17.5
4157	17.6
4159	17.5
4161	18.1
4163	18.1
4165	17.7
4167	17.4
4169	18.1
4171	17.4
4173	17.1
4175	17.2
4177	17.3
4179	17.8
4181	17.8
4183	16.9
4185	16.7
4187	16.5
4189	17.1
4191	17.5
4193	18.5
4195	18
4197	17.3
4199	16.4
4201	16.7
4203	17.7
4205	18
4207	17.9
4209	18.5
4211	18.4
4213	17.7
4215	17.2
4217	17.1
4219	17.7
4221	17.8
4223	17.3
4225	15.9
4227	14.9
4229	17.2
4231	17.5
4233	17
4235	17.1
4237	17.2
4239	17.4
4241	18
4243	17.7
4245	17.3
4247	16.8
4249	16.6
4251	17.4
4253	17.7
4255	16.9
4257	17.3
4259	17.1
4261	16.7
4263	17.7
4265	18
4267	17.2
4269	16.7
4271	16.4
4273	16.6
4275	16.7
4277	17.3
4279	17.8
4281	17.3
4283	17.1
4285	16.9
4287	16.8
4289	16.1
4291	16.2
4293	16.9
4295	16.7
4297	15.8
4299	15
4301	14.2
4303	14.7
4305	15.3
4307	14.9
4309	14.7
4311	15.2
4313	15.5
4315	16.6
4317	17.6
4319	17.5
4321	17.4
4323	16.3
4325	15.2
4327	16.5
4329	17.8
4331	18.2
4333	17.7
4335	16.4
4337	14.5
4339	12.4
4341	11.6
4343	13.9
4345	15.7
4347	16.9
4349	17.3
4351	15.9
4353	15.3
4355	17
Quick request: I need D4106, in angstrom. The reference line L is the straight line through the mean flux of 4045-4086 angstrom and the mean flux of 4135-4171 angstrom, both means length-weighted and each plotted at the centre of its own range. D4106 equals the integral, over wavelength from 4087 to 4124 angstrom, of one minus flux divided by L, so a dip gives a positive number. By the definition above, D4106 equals 1.8 angstrom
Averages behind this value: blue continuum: 17.3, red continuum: 17.8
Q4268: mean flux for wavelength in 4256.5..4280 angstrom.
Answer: 17.1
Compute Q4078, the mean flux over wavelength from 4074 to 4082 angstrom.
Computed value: 17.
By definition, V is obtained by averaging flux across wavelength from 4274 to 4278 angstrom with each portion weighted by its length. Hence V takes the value 17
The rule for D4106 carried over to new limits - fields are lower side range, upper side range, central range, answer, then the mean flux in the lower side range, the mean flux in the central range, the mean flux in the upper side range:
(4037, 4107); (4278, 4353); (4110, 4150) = -2.7 angstrom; 17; 17.9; 16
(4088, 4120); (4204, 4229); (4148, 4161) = -0.6 angstrom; 16.5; 17.7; 17.4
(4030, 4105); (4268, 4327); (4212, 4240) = -1.0 angstrom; 17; 17.1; 16.3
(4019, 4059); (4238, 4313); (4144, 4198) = -1.5 angstrom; 17.6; 17.6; 16.6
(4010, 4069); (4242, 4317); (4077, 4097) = -0.2 angstrom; 17.6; 17.5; 16.5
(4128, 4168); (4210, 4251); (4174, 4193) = 0.3 angstrom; 17.8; 17.3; 17.2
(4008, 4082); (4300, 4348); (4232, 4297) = -3.9 angstrom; 17.5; 17.1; 15.7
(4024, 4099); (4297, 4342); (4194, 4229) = -1.9 angstrom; 17.4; 17.3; 15.7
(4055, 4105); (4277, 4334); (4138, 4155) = -1.1 angstrom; 16.8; 17.8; 16.4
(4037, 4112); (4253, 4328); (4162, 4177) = -0.7 angstrom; 17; 17.6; 16.5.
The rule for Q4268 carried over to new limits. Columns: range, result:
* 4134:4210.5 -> 17.6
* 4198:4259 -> 17.3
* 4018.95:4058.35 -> 17.6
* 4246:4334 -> 16.6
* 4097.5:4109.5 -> 14.4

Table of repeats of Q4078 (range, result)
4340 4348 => 14.5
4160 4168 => 17.8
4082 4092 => 18.1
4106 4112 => 17.1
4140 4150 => 17.7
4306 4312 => 14.9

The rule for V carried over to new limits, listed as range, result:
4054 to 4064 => 17.2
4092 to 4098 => 16.6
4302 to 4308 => 15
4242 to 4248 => 17.3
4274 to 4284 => 17.2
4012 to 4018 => 17.9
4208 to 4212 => 18.4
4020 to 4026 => 18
